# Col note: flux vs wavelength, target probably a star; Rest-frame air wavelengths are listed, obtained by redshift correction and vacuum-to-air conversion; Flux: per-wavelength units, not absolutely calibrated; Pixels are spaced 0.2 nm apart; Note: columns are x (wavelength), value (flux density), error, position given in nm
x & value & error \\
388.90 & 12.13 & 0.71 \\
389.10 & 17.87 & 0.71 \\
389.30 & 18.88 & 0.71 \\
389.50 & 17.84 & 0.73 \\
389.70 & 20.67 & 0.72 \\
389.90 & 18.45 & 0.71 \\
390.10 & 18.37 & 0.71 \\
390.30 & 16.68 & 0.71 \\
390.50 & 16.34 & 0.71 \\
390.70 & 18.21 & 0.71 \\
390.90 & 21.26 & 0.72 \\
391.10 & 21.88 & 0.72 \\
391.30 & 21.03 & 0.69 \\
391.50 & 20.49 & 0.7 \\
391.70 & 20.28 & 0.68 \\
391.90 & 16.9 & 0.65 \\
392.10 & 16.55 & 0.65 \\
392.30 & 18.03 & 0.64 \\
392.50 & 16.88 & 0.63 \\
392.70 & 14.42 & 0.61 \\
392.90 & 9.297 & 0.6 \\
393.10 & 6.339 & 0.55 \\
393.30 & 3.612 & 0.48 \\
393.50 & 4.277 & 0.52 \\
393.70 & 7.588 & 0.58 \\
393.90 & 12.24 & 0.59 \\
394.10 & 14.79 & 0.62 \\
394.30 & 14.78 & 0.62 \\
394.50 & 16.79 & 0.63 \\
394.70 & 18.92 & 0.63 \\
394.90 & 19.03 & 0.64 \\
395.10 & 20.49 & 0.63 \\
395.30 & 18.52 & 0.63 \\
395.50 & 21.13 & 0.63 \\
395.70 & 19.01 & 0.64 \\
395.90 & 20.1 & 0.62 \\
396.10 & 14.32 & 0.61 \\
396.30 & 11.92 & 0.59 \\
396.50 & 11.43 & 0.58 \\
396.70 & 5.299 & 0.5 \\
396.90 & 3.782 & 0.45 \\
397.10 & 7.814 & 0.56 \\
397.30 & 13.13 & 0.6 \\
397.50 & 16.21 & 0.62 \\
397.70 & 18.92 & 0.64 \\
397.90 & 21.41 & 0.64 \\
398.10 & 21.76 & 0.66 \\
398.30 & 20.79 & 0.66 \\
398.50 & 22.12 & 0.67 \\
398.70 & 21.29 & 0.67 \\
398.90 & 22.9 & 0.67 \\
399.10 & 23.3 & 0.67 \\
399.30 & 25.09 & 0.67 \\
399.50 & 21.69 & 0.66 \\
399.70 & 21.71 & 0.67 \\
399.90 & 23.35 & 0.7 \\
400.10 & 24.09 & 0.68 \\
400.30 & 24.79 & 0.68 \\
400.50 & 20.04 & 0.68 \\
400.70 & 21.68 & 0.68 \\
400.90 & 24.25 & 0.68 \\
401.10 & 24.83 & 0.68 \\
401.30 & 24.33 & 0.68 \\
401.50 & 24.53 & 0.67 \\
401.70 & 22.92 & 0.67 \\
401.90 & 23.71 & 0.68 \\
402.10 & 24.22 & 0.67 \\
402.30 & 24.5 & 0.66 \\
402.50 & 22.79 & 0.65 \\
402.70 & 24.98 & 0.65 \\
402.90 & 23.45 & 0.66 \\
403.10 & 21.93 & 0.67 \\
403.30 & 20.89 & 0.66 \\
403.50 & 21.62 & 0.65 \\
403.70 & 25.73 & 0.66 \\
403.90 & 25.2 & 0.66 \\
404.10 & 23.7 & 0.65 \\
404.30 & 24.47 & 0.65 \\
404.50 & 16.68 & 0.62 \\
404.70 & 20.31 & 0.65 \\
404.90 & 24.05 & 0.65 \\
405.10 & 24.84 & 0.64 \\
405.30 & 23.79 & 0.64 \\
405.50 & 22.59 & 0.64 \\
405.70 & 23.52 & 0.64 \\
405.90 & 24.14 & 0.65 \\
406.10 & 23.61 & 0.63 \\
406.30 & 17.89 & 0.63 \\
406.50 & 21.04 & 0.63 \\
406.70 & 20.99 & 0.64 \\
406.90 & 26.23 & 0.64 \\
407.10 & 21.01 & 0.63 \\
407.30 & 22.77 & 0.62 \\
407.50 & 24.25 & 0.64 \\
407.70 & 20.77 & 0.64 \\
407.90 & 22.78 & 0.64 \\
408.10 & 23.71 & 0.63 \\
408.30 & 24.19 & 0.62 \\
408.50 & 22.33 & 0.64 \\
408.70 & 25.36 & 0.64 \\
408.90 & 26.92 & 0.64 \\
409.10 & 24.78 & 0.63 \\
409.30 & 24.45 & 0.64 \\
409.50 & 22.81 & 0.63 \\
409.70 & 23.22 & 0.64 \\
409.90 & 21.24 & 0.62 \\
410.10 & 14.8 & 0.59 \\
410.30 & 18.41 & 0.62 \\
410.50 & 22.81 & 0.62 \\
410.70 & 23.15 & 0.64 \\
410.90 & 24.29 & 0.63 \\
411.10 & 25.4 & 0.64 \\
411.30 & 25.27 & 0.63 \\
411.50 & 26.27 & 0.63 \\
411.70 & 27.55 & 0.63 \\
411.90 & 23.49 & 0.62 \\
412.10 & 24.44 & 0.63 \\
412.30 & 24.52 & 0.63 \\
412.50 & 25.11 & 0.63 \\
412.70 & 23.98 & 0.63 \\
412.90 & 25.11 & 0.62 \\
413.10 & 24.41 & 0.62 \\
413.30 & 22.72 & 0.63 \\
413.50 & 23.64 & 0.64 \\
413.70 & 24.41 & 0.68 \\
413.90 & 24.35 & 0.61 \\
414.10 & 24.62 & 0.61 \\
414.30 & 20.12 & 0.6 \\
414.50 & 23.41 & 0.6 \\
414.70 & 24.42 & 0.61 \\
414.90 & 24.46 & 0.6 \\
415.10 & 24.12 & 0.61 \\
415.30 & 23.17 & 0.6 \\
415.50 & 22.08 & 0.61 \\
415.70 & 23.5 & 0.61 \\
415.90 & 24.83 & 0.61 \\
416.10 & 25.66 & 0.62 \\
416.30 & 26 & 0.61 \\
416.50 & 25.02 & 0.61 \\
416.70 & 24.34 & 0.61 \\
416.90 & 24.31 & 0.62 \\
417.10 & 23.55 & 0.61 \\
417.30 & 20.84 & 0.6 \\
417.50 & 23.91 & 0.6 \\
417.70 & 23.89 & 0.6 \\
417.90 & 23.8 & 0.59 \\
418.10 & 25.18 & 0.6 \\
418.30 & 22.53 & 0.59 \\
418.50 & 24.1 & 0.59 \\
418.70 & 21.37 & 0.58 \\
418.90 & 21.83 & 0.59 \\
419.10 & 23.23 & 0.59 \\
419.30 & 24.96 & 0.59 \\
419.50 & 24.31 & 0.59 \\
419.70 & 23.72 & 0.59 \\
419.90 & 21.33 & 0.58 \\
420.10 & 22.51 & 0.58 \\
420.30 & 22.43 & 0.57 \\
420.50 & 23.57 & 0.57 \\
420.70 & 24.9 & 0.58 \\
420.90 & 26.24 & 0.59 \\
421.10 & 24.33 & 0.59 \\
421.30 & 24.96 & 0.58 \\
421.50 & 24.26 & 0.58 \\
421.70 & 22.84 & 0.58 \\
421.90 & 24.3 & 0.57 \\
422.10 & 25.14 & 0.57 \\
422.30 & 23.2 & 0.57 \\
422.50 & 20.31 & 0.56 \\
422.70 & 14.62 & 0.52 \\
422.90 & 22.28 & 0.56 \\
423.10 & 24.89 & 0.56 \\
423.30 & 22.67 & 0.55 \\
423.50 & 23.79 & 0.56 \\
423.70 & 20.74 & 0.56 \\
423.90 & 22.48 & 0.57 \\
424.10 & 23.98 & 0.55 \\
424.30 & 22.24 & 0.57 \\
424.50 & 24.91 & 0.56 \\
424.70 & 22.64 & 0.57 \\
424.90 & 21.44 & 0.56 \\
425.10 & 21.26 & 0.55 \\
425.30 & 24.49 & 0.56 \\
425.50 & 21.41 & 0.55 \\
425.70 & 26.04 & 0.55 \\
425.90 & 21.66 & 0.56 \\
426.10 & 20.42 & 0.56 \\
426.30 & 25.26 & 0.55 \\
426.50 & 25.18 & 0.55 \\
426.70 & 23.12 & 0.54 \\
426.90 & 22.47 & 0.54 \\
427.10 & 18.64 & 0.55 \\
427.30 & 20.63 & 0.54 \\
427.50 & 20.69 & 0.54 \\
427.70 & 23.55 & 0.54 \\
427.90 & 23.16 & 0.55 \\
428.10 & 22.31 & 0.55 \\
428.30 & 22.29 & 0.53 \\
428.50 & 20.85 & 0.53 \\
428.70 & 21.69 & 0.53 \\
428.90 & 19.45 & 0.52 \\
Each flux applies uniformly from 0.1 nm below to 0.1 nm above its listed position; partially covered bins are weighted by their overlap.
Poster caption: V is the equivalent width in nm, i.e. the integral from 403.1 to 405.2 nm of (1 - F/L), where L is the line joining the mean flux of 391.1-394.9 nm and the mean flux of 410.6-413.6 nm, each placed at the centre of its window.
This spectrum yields -0.24 nm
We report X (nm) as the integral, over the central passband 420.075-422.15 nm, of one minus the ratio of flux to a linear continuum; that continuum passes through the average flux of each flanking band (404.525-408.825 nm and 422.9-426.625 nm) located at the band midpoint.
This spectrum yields -0.10 nm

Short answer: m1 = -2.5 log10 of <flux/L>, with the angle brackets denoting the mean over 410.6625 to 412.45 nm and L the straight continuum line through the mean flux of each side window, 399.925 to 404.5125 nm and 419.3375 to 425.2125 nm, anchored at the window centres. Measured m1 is -0.08 mag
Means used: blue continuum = 23.4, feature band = 25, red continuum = 23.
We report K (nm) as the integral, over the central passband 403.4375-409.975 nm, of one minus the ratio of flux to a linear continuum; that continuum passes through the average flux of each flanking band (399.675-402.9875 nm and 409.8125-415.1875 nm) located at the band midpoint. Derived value 0.14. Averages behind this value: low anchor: 23.6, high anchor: 23.6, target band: 23.1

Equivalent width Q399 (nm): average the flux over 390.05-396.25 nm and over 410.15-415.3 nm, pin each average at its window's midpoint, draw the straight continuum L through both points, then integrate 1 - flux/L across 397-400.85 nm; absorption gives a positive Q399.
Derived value -0.476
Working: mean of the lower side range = 16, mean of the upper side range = 23.9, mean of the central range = 20.7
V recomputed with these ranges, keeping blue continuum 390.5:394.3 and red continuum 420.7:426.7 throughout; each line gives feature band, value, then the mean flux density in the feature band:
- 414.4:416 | -0.23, 23.7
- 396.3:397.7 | 0.48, 10.4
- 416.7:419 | -0.19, 23.3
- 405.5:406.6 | -0.22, 22.1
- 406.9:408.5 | -0.36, 23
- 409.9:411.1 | -0.10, 21.1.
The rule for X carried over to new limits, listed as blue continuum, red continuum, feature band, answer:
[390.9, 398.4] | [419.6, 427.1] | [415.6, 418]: -0.33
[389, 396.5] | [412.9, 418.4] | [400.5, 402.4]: -0.45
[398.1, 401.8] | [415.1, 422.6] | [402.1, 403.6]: 0.01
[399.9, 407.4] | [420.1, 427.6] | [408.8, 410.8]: 0.06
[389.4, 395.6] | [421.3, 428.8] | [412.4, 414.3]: -0.36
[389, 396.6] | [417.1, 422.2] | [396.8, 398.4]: 0.19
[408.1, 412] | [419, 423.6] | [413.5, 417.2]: -0.10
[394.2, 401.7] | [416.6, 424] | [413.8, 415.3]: -0.10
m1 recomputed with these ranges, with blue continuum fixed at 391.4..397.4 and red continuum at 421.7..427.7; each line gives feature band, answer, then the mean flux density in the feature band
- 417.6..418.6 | -0.161 mag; 23.9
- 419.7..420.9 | -0.100 mag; 23.3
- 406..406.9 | -0.233 mag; 21.5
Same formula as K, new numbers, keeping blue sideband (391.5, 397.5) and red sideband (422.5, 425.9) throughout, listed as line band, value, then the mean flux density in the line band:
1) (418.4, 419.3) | -0.09 nm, 22.9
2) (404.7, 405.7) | -0.38 nm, 23.4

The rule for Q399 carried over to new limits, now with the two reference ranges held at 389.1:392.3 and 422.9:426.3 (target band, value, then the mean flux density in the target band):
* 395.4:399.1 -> 0.60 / 16.5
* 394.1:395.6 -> 0.08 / 18.3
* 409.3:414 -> -0.49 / 23.6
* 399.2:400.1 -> -0.14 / 23.1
